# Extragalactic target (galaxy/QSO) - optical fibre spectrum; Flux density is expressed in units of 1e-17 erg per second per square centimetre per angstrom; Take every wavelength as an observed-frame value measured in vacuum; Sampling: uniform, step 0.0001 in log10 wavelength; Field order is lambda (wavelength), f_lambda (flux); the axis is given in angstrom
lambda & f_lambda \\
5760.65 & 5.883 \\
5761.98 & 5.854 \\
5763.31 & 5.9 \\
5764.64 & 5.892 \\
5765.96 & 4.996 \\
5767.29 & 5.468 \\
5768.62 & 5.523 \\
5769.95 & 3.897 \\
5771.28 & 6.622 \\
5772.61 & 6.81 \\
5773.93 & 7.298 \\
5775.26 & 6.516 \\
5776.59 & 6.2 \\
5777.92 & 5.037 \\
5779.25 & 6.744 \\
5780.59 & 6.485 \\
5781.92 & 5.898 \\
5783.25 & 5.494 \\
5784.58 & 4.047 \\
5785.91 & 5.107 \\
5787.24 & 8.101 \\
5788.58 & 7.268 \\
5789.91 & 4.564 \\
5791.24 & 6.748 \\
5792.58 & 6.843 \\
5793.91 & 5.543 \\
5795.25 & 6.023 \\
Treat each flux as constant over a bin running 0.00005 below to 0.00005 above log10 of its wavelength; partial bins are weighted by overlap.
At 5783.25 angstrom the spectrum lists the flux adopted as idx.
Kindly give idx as 5.494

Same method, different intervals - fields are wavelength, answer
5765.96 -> 4.996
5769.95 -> 3.897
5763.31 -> 5.9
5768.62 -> 5.523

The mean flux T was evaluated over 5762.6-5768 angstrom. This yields 5.56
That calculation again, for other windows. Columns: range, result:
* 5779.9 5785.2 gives 5.49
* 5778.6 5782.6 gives 6.36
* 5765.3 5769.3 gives 5.32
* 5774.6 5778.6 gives 5.92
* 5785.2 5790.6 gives 6.25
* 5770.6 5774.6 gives 6.91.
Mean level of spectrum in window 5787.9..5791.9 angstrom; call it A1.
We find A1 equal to 6.19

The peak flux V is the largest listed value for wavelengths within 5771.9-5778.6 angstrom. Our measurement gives 7.298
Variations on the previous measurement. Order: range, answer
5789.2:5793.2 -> 6.843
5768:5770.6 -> 5.523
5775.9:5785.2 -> 6.744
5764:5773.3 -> 6.81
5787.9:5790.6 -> 7.268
